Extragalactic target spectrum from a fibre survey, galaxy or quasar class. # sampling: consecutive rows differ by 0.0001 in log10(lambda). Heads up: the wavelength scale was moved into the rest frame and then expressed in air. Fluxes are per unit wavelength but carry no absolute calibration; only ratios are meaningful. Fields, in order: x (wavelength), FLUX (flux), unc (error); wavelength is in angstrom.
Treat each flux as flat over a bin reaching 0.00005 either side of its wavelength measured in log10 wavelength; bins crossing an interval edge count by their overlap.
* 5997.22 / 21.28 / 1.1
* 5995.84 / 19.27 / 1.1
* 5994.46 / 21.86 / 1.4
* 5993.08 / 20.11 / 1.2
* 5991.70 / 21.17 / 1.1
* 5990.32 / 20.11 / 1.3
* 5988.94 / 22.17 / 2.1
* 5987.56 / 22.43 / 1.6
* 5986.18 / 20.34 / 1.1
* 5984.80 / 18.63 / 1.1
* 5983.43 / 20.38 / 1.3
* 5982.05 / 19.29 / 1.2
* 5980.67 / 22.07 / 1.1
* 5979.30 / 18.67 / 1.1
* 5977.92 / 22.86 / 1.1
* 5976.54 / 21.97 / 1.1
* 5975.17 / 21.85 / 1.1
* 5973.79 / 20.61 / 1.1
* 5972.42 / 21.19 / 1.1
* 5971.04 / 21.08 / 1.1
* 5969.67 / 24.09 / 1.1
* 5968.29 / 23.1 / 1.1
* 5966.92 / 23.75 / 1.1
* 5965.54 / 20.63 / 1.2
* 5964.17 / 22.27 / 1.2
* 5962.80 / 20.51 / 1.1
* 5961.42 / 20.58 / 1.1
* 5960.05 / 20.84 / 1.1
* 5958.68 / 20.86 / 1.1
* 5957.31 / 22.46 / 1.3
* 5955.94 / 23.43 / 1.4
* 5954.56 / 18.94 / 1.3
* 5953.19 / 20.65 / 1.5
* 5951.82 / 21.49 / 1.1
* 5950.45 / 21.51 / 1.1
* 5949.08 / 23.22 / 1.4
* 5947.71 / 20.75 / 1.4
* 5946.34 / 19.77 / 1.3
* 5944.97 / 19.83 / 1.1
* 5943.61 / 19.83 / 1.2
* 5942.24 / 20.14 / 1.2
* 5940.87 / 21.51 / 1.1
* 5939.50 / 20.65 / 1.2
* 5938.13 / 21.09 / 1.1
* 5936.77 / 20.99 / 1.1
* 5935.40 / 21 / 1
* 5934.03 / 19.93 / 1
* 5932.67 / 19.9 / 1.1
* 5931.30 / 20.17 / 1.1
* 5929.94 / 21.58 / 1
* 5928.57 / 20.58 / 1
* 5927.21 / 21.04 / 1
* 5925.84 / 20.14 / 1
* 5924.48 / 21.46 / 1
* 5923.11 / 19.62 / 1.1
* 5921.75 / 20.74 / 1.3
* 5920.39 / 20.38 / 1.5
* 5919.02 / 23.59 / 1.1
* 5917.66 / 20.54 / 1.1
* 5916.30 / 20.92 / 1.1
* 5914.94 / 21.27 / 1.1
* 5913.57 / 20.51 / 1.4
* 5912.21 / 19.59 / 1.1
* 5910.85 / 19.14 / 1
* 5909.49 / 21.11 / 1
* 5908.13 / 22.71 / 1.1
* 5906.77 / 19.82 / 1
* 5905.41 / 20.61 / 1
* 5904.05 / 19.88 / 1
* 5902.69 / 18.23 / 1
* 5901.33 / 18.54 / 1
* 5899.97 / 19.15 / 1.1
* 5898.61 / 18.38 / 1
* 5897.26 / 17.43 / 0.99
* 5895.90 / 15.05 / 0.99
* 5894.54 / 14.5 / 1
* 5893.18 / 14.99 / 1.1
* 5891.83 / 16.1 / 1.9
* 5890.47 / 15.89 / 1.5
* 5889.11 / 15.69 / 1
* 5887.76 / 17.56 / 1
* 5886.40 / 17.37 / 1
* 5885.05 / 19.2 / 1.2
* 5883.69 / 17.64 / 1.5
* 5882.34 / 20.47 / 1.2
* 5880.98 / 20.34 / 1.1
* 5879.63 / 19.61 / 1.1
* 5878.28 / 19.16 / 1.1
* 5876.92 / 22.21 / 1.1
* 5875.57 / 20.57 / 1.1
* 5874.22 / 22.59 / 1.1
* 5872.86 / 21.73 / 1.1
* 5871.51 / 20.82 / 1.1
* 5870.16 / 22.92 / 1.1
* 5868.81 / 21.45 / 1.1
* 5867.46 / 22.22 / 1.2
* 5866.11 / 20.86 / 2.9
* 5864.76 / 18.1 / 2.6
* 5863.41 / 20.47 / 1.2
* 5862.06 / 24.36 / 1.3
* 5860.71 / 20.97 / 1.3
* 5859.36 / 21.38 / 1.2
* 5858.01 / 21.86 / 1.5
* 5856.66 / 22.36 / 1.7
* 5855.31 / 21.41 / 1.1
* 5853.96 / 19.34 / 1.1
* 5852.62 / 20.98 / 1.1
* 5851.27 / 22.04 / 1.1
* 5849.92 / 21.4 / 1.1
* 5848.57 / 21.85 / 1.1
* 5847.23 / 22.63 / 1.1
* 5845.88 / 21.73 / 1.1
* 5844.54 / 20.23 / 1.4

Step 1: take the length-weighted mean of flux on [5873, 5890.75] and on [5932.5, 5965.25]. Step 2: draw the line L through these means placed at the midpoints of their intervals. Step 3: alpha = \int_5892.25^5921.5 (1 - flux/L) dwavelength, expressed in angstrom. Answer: 0.81 angstrom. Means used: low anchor 19.2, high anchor 20.9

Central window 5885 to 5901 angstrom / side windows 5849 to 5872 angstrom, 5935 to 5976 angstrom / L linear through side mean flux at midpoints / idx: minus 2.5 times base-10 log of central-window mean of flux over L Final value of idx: 0.26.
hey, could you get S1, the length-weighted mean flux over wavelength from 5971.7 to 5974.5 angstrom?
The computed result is 20.9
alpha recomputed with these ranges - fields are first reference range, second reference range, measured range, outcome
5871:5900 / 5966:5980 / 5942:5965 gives 0.1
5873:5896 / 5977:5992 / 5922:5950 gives -1.6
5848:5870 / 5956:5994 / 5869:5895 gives 2.9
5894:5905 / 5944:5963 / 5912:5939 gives -2.0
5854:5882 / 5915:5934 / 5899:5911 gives 0.6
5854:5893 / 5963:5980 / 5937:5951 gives 0.3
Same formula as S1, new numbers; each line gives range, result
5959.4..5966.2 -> 21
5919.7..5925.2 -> 20.5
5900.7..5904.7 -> 18.9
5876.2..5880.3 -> 20.3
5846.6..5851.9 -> 22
